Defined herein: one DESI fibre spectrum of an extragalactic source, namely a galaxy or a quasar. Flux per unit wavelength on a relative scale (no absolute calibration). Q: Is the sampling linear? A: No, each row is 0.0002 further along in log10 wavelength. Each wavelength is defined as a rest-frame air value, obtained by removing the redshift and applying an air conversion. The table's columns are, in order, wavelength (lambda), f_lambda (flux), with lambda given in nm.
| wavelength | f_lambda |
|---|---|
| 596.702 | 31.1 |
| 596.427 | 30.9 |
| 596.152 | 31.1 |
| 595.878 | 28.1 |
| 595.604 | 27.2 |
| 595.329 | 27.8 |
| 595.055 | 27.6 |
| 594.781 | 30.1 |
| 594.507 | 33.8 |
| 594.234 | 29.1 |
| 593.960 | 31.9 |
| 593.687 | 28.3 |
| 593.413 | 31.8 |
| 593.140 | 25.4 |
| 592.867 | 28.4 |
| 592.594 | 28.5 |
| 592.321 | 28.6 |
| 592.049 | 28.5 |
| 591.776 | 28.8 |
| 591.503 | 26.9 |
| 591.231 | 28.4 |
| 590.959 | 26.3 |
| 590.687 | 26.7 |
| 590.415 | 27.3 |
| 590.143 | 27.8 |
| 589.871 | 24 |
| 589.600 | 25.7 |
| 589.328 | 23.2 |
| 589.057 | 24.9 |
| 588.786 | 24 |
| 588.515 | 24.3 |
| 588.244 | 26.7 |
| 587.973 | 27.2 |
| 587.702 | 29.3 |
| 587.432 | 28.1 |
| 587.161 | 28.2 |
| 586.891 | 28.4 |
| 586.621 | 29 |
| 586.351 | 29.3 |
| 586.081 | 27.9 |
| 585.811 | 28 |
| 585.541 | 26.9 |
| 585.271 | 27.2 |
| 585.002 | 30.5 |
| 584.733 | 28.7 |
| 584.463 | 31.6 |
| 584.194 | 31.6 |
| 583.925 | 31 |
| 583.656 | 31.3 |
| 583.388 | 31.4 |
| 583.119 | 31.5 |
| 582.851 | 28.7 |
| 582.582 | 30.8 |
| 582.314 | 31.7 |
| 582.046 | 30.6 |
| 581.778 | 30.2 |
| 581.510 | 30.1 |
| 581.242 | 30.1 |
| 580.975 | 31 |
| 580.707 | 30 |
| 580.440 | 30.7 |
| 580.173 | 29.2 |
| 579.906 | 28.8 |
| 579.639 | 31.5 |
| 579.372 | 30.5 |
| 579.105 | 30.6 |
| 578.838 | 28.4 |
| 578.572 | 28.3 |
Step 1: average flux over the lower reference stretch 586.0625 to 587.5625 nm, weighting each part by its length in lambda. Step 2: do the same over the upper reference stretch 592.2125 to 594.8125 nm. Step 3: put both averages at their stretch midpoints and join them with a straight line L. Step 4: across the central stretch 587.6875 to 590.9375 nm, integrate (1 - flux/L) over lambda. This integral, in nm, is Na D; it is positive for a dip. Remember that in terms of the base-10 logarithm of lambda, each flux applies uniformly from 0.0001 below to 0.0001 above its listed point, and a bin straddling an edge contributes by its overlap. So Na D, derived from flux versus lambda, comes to 0.35 nm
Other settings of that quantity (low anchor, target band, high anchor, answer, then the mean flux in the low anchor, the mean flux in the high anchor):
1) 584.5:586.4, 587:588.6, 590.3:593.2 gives 0.043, 28.5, 27.7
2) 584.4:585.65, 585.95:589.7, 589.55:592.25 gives 0.157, 28.9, 27.1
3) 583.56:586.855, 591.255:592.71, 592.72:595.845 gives 0.048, 29.4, 29.2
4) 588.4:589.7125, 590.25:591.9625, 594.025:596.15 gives -0.089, 24.4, 29.3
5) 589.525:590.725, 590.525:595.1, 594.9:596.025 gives -0.296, 26.3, 27.7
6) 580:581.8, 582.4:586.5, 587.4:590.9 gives -0.199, 30.2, 26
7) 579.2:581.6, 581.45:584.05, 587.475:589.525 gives -0.164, 30.2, 25.8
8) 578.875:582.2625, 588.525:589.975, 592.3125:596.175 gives 0.255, 30.3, 29.1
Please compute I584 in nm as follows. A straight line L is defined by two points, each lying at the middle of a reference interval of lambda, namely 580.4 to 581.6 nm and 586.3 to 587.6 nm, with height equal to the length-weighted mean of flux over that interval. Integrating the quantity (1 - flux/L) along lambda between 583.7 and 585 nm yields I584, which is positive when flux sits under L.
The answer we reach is -0.061 nm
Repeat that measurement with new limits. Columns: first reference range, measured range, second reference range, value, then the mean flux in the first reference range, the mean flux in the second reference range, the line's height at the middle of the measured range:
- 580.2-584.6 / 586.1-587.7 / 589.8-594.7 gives 0.058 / 30.7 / 28.4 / 29.7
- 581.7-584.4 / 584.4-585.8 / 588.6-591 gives 0.025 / 30.9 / 25.5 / 29.3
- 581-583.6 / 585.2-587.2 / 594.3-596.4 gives 0.141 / 30.6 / 29.5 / 30.3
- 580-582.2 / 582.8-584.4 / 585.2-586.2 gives -0.130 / 30.2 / 27.5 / 28.7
